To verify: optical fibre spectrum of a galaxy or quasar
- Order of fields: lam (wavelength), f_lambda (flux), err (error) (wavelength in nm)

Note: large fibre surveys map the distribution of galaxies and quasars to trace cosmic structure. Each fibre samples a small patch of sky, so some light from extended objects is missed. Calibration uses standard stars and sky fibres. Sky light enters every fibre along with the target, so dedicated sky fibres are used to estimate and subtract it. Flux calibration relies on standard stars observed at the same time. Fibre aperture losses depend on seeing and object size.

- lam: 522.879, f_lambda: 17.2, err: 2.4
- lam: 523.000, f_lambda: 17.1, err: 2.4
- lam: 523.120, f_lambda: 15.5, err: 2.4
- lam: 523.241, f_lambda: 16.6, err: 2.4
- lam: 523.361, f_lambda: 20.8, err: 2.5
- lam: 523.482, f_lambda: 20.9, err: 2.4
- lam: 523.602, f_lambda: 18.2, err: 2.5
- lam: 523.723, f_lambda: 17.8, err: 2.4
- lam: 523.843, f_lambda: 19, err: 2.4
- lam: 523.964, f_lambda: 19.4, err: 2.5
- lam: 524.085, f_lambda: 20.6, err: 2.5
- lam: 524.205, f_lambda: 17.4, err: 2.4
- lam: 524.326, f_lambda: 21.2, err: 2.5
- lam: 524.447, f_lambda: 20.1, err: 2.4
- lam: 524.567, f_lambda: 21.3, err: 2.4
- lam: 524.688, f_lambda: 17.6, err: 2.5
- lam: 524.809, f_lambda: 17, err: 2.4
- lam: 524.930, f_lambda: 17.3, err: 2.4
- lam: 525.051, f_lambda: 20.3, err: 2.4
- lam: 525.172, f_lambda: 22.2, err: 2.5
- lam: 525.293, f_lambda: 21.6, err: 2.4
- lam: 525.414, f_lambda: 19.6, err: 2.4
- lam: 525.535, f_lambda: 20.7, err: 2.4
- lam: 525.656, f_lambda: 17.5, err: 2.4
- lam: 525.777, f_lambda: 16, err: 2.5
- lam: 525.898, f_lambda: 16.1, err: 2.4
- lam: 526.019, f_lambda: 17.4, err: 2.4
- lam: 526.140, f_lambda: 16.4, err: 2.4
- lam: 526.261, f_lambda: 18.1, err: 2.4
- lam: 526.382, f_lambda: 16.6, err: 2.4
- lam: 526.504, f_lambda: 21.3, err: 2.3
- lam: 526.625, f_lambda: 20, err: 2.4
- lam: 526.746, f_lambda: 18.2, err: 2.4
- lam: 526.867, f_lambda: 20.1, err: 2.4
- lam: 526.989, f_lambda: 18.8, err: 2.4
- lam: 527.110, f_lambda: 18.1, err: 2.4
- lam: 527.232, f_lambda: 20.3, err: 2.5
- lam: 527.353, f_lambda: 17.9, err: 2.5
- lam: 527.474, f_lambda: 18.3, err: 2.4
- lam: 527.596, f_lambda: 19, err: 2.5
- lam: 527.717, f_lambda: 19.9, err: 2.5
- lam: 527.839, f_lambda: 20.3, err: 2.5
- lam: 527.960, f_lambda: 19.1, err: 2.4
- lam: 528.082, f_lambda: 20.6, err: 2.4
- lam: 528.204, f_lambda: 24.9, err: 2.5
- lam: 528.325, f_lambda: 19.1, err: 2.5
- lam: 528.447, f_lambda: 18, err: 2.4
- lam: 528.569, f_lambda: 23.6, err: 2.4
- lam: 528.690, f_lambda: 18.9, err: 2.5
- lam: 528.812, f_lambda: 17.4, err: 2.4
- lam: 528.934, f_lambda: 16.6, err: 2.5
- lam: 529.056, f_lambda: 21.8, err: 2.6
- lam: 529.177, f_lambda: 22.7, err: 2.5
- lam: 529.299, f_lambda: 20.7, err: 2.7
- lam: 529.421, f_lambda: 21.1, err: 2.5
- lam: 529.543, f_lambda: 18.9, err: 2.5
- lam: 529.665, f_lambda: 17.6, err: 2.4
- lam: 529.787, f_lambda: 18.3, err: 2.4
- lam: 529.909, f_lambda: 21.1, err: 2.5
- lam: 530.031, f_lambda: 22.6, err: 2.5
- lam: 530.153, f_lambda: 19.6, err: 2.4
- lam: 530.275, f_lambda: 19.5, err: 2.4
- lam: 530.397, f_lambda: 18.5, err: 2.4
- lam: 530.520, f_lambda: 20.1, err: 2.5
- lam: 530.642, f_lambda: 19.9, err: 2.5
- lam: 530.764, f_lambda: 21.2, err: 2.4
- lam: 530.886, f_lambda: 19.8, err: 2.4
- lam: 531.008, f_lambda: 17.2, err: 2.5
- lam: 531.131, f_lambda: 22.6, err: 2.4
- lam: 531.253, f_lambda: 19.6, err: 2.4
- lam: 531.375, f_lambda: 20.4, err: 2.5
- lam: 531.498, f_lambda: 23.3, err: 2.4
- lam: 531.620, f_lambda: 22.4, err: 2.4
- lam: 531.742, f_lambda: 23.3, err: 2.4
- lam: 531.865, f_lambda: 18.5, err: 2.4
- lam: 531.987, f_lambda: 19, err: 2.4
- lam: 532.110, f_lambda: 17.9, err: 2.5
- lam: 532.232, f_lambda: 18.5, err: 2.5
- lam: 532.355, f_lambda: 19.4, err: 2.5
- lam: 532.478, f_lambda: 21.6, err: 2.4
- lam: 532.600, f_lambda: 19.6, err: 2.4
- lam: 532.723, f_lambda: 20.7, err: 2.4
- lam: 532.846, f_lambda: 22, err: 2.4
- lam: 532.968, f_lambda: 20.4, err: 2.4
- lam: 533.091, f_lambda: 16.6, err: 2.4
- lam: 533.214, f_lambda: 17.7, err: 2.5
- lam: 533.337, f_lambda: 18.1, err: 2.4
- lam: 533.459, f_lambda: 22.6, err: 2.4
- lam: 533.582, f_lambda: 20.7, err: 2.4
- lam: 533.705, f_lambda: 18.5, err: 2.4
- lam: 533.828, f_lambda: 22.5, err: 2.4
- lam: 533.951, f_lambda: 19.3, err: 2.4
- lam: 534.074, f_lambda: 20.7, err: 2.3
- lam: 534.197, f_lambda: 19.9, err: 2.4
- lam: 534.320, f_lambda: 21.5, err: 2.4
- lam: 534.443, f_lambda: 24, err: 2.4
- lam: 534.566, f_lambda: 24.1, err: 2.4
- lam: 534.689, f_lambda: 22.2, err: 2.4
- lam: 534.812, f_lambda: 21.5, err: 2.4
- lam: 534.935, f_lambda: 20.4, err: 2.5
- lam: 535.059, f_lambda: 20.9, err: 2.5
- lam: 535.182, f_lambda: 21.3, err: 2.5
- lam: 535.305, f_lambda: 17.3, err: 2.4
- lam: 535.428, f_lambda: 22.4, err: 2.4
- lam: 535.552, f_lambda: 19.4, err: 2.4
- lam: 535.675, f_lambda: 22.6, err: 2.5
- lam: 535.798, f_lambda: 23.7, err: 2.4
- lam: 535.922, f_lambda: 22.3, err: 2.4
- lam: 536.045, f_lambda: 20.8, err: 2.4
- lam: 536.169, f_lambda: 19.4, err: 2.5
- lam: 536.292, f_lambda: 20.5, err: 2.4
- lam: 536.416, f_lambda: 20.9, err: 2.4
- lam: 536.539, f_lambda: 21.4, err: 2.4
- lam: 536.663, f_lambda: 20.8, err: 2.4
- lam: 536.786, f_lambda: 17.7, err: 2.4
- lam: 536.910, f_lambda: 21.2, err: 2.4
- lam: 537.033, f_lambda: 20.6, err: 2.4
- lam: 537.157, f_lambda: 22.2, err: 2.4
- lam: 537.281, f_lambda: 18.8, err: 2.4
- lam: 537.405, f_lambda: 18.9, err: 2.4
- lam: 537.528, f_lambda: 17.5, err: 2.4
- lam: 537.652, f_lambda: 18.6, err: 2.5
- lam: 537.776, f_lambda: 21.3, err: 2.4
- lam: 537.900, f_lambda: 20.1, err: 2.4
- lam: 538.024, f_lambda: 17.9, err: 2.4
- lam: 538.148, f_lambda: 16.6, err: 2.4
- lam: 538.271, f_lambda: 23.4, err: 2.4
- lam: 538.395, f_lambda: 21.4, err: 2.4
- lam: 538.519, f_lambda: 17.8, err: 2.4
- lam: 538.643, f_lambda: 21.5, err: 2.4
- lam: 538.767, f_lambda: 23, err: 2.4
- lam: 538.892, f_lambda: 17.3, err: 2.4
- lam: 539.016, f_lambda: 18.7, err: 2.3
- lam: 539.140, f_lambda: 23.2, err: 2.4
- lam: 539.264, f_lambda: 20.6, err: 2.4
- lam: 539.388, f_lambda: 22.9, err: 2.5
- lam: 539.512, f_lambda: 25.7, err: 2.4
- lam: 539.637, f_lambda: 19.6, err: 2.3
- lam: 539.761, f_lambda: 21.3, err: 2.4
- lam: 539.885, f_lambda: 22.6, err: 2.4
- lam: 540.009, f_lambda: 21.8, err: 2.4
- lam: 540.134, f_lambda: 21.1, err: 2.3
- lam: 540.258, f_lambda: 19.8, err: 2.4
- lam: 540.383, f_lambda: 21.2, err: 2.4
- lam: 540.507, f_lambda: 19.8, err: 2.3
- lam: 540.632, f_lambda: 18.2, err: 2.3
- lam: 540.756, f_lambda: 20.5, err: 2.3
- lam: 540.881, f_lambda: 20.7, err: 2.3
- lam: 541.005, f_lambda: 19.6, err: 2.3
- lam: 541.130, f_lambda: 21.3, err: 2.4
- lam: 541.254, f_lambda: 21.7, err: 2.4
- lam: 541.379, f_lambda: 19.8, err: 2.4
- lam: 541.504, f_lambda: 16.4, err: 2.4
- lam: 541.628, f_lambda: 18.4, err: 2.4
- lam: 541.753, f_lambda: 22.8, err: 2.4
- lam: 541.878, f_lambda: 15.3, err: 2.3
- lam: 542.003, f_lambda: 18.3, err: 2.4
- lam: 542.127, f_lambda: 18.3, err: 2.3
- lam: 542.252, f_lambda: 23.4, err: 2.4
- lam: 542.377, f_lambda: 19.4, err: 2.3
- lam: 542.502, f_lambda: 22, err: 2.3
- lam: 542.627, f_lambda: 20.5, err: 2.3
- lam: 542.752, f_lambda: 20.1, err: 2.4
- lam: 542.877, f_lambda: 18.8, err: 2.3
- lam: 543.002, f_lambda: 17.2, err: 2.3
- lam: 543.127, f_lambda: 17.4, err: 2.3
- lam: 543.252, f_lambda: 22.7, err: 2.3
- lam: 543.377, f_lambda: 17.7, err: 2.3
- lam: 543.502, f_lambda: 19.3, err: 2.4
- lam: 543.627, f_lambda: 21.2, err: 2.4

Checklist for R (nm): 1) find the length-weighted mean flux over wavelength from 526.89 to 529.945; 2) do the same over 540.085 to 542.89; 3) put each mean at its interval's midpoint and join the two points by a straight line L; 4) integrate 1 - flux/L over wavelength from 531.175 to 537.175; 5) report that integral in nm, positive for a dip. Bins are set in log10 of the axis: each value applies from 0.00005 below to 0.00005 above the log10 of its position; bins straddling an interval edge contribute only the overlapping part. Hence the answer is -0.26 nm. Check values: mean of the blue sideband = 19.7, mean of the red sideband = 19.9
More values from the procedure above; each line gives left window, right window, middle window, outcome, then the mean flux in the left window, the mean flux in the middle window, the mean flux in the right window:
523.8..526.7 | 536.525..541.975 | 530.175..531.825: -0.09 nm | 18.9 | 20.5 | 20.2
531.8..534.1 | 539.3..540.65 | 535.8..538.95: 0.09 nm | 19.7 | 20.1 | 21.4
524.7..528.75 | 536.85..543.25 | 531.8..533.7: 0.01 nm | 19.2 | 19.5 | 20.2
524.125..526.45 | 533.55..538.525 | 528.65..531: -0.03 nm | 18.7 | 19.8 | 20.6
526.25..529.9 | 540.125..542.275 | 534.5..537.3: -0.19 nm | 19.6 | 21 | 19.7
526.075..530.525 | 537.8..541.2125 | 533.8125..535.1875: -0.09 nm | 19.6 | 21.5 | 20.7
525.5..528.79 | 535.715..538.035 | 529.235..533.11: -0.10 nm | 19.1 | 20.1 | 20.3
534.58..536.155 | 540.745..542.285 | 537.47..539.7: 0.00 nm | 21.3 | 20.4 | 19.6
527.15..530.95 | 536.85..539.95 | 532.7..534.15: 0.02 nm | 19.9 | 20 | 20.5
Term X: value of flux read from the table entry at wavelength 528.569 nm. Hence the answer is 23.6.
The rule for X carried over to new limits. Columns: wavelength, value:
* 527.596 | 19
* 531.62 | 22.4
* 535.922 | 22.3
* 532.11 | 17.9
